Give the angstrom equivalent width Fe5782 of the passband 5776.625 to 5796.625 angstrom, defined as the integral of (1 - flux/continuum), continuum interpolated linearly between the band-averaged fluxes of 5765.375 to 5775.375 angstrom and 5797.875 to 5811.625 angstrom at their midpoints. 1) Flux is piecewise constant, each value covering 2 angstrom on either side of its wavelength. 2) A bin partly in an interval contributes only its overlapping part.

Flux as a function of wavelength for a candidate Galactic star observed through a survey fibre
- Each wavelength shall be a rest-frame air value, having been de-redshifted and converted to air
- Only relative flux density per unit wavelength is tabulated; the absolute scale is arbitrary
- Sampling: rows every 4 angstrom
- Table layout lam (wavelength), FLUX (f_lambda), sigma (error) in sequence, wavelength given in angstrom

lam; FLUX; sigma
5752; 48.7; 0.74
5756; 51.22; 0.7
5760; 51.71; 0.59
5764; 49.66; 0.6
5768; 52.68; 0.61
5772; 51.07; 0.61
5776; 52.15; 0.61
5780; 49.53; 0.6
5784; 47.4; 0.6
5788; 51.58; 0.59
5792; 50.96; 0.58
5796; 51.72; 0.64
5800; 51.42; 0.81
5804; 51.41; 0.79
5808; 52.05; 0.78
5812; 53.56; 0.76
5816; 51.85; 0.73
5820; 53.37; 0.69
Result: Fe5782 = 0.6 angstrom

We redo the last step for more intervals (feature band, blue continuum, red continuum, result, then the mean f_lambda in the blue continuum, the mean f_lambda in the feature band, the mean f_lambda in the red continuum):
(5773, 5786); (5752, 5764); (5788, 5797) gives 0.3 angstrom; 50.7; 49.8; 51.4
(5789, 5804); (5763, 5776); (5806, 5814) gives 0.3 angstrom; 51.4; 51.4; 52.8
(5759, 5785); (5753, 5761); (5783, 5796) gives 0.1 angstrom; 51.1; 50.7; 50.4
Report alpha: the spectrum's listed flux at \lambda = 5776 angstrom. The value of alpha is 52.15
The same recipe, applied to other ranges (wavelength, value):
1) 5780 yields 49.53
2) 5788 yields 51.58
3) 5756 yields 51.22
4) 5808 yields 52.05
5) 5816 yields 51.85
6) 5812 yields 53.56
